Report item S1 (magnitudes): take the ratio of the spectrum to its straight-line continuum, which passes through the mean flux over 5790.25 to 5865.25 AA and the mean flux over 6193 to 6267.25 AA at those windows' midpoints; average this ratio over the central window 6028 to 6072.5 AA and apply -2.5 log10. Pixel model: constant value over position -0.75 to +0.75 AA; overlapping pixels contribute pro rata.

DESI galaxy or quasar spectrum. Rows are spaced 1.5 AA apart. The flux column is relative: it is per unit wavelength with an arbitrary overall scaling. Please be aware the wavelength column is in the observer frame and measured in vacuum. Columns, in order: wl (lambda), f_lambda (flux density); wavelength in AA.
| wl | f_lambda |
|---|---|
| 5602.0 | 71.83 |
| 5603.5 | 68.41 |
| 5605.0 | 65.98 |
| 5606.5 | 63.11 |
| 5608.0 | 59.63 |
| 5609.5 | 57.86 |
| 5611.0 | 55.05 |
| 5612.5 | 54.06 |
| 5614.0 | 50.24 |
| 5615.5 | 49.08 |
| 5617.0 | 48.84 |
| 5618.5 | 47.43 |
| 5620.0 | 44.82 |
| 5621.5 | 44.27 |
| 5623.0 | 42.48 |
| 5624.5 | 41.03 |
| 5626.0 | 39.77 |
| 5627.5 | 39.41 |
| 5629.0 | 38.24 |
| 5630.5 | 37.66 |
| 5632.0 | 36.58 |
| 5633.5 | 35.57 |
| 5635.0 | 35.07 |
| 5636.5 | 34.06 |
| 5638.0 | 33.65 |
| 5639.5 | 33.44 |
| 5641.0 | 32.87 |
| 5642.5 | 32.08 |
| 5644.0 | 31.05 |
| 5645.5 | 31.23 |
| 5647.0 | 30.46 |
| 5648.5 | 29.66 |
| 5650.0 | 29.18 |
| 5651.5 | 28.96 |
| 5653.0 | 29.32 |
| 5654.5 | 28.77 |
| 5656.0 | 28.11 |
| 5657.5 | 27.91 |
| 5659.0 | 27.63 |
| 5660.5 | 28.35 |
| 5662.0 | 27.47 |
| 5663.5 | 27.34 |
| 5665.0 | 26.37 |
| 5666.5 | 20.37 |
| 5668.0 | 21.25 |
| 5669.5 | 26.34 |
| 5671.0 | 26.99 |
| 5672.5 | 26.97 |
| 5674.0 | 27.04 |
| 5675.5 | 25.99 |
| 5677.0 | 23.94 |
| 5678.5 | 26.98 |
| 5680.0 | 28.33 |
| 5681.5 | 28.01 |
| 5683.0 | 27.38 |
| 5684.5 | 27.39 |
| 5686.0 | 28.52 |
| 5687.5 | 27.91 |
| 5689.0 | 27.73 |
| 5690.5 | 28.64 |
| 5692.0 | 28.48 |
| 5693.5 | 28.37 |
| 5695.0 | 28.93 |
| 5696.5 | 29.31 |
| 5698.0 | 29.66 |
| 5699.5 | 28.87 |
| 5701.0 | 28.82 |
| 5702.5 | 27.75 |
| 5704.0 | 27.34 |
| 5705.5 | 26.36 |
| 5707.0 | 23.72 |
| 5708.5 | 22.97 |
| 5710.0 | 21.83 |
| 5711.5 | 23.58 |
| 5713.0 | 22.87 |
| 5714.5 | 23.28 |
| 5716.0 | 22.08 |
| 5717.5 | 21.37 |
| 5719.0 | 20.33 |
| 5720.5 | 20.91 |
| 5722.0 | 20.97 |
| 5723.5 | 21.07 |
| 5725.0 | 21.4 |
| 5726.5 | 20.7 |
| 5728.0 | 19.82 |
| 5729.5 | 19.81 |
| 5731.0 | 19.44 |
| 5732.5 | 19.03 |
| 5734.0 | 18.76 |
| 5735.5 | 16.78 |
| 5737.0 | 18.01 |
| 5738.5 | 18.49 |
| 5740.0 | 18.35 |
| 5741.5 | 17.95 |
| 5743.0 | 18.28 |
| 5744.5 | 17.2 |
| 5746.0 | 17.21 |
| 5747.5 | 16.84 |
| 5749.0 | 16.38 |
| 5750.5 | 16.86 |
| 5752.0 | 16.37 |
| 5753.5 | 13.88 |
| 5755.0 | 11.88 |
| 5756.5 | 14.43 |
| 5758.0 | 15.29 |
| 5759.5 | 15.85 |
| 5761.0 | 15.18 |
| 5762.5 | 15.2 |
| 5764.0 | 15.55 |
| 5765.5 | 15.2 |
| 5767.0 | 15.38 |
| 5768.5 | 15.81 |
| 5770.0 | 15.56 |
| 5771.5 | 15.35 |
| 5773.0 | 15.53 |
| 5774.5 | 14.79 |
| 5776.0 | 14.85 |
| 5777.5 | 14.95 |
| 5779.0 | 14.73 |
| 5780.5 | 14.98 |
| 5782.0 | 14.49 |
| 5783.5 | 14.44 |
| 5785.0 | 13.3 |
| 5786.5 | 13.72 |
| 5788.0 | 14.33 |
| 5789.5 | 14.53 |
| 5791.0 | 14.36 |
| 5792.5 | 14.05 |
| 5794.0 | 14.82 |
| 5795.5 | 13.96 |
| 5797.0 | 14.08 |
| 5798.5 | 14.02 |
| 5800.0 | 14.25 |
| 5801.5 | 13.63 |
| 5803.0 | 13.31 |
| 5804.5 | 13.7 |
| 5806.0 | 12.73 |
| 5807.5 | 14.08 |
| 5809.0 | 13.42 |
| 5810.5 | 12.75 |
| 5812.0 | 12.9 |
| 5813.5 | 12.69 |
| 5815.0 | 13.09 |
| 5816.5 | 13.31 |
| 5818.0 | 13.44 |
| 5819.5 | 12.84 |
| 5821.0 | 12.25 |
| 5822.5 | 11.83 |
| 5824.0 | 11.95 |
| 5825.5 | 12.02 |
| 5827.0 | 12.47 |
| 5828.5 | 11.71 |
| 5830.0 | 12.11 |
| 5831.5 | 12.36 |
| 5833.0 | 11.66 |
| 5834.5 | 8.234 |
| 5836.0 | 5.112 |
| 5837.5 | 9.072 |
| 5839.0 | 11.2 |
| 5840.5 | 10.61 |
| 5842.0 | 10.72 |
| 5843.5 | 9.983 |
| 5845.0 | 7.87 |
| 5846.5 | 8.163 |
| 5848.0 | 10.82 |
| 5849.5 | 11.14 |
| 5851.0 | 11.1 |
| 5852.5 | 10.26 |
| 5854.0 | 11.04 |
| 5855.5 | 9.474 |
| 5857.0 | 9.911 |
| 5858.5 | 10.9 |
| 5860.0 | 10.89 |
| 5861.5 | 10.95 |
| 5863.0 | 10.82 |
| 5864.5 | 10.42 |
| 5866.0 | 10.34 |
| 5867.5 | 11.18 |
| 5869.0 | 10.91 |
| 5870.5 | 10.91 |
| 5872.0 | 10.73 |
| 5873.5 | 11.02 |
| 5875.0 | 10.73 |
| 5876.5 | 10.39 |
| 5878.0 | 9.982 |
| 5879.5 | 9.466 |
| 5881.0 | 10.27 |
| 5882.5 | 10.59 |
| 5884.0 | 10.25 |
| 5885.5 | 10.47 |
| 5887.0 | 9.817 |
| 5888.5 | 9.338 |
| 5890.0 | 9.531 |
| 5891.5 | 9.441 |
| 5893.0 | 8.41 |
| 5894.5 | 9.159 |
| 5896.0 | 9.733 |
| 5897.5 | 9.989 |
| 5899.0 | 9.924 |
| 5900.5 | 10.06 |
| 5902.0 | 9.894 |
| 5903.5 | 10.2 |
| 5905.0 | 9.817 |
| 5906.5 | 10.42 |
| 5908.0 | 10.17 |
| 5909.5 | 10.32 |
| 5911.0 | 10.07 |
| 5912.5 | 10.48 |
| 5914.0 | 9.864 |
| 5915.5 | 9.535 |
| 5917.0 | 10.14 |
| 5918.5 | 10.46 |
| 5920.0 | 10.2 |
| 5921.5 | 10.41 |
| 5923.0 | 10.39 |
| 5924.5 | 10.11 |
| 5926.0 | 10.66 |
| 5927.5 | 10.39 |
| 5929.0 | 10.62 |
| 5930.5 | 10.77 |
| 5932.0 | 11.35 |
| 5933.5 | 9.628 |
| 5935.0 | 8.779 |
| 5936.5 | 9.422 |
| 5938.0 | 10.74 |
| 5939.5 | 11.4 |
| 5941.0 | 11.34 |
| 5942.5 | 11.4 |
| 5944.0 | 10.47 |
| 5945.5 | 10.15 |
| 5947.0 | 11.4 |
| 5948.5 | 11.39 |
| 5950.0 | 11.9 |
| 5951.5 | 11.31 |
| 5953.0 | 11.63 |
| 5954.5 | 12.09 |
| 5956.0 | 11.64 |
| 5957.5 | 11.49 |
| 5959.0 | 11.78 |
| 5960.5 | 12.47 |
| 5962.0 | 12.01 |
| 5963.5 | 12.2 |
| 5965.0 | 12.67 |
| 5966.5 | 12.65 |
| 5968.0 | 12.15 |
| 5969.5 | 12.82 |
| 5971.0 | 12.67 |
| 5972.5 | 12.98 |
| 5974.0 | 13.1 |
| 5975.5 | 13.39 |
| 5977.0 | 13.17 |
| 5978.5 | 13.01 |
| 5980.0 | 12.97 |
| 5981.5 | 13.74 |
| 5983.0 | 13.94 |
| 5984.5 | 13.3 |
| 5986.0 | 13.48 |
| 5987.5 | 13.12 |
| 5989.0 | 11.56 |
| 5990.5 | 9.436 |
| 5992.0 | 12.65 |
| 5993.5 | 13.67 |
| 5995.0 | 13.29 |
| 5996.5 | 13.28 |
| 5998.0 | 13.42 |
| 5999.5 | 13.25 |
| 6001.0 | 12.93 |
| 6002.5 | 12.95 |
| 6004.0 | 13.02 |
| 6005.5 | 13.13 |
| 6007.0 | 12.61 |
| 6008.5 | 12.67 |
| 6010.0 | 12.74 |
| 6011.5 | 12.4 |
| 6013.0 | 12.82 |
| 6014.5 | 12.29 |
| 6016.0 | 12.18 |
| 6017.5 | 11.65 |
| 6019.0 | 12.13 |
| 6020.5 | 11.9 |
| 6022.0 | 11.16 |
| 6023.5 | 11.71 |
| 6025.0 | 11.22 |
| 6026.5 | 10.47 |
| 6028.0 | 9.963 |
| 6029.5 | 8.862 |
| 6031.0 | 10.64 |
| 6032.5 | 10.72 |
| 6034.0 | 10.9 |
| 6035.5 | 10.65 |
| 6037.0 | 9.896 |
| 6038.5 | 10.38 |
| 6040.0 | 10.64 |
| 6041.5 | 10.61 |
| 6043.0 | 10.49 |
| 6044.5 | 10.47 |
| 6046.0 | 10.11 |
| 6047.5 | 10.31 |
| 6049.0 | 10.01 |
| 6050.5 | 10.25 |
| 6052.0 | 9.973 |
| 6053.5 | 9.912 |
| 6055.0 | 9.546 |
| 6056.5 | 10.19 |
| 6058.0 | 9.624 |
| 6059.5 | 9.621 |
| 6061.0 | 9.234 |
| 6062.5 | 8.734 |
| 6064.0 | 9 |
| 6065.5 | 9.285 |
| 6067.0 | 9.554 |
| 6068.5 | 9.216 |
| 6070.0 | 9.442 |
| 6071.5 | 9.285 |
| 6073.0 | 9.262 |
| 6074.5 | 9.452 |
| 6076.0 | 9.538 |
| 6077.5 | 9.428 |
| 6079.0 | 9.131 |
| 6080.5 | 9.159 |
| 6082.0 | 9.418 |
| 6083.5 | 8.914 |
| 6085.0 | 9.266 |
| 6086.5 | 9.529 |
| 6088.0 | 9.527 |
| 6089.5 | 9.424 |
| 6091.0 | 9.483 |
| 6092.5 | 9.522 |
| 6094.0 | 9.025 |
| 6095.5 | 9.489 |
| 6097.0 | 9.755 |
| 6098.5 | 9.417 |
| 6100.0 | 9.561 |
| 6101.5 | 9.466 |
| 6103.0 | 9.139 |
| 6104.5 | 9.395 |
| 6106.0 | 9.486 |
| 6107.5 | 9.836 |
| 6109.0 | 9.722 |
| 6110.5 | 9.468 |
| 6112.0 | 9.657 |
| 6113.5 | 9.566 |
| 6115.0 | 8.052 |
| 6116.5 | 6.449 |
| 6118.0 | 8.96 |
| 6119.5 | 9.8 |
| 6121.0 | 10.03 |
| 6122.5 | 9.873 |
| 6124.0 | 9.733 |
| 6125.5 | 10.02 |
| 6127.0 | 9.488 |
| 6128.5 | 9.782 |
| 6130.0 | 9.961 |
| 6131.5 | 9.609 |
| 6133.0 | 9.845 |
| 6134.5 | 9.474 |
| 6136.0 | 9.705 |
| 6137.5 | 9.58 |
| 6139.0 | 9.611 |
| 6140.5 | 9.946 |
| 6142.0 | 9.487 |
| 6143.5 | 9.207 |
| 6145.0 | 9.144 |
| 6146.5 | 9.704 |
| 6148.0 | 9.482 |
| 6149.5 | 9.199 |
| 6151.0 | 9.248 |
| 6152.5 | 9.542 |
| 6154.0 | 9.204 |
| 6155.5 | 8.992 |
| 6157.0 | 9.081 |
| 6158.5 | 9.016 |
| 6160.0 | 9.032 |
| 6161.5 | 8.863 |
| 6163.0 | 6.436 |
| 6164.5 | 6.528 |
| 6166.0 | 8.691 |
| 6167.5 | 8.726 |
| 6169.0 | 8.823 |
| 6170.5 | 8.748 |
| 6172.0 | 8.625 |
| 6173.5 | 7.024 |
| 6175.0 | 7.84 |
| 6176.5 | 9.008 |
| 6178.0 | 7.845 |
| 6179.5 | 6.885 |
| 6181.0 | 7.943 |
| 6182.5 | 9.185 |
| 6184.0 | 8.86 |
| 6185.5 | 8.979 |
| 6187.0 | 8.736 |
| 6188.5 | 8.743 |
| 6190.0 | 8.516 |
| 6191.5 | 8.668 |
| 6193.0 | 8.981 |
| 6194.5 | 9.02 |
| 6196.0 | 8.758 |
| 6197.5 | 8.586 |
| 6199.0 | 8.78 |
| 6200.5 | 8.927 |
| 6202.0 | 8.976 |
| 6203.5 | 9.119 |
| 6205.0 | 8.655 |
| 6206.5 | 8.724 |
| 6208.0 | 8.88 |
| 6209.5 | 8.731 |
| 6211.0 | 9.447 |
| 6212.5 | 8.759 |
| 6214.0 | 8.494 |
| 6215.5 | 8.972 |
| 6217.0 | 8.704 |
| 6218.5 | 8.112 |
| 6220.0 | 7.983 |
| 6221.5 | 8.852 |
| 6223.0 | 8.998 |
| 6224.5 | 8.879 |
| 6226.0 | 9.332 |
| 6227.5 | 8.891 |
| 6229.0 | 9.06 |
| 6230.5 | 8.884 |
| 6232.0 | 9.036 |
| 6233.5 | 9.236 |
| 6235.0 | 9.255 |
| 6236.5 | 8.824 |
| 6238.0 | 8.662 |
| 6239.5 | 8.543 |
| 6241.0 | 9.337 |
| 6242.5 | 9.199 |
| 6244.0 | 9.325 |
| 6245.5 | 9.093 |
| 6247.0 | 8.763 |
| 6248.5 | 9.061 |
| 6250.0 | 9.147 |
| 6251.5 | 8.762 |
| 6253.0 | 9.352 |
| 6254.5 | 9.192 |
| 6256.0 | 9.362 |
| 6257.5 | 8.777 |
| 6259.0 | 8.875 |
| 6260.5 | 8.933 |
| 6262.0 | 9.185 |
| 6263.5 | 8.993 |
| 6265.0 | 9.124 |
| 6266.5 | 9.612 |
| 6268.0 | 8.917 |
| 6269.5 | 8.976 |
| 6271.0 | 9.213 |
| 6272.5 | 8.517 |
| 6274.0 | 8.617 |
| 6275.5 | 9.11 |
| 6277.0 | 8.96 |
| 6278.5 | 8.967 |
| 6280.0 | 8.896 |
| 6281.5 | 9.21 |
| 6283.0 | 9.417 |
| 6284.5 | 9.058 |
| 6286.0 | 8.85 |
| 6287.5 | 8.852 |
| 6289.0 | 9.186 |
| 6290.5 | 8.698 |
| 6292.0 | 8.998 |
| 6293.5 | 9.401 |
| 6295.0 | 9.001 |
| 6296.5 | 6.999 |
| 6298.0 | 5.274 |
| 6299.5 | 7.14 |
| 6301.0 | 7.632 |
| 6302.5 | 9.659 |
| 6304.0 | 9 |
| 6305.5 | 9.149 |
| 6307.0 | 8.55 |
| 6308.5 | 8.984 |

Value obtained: 0.03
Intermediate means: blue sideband 11.8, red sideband 8.94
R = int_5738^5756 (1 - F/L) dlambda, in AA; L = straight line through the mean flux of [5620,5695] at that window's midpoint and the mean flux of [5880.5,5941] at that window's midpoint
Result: 5.2 AA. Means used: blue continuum 30.6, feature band 16.6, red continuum 10.1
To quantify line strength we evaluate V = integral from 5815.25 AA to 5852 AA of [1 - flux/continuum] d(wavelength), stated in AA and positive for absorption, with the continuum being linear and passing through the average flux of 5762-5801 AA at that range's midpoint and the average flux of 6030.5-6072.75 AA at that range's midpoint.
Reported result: 7.6 AA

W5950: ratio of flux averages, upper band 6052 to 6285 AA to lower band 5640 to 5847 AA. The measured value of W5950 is 0.5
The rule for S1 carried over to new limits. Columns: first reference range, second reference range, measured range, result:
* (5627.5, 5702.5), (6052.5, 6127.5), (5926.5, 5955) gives 0.447 mag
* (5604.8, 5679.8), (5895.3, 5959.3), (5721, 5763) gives 0.471 mag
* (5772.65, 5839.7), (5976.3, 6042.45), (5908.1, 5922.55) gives 0.225 mag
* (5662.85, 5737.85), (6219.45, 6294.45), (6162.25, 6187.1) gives 0.353 mag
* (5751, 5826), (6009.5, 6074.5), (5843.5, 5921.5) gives 0.246 mag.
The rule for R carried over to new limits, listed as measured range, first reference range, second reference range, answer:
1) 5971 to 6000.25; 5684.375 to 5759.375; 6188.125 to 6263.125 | 4.0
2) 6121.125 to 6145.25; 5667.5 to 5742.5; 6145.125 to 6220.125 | 1.4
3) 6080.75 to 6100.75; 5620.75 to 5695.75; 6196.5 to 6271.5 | 6.8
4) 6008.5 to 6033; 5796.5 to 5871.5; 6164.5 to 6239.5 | -3.4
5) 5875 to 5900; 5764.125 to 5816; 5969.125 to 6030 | 6.7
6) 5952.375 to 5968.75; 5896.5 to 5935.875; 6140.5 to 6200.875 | -3.6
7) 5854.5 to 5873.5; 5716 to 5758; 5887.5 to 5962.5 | 3.4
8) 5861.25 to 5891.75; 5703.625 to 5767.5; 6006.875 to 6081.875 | 9.5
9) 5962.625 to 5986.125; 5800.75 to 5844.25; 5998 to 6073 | -3.9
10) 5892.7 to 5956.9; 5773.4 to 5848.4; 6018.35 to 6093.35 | 5.2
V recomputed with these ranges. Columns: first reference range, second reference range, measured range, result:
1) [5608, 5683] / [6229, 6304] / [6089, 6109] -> 8.0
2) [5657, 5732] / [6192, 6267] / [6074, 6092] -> 5.4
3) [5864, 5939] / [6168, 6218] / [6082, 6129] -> -1.5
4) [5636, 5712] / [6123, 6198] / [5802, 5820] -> 7.5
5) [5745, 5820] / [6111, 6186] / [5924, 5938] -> 2.3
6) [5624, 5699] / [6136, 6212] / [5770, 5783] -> 5.3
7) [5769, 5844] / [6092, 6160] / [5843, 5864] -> 3.8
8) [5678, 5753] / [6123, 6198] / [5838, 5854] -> 7.3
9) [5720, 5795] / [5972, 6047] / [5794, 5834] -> 6.5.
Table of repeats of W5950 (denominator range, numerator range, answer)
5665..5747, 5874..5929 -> 0.42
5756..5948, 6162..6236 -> 0.74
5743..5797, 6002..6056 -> 0.74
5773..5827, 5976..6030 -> 0.91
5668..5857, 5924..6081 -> 0.64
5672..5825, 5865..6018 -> 0.60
